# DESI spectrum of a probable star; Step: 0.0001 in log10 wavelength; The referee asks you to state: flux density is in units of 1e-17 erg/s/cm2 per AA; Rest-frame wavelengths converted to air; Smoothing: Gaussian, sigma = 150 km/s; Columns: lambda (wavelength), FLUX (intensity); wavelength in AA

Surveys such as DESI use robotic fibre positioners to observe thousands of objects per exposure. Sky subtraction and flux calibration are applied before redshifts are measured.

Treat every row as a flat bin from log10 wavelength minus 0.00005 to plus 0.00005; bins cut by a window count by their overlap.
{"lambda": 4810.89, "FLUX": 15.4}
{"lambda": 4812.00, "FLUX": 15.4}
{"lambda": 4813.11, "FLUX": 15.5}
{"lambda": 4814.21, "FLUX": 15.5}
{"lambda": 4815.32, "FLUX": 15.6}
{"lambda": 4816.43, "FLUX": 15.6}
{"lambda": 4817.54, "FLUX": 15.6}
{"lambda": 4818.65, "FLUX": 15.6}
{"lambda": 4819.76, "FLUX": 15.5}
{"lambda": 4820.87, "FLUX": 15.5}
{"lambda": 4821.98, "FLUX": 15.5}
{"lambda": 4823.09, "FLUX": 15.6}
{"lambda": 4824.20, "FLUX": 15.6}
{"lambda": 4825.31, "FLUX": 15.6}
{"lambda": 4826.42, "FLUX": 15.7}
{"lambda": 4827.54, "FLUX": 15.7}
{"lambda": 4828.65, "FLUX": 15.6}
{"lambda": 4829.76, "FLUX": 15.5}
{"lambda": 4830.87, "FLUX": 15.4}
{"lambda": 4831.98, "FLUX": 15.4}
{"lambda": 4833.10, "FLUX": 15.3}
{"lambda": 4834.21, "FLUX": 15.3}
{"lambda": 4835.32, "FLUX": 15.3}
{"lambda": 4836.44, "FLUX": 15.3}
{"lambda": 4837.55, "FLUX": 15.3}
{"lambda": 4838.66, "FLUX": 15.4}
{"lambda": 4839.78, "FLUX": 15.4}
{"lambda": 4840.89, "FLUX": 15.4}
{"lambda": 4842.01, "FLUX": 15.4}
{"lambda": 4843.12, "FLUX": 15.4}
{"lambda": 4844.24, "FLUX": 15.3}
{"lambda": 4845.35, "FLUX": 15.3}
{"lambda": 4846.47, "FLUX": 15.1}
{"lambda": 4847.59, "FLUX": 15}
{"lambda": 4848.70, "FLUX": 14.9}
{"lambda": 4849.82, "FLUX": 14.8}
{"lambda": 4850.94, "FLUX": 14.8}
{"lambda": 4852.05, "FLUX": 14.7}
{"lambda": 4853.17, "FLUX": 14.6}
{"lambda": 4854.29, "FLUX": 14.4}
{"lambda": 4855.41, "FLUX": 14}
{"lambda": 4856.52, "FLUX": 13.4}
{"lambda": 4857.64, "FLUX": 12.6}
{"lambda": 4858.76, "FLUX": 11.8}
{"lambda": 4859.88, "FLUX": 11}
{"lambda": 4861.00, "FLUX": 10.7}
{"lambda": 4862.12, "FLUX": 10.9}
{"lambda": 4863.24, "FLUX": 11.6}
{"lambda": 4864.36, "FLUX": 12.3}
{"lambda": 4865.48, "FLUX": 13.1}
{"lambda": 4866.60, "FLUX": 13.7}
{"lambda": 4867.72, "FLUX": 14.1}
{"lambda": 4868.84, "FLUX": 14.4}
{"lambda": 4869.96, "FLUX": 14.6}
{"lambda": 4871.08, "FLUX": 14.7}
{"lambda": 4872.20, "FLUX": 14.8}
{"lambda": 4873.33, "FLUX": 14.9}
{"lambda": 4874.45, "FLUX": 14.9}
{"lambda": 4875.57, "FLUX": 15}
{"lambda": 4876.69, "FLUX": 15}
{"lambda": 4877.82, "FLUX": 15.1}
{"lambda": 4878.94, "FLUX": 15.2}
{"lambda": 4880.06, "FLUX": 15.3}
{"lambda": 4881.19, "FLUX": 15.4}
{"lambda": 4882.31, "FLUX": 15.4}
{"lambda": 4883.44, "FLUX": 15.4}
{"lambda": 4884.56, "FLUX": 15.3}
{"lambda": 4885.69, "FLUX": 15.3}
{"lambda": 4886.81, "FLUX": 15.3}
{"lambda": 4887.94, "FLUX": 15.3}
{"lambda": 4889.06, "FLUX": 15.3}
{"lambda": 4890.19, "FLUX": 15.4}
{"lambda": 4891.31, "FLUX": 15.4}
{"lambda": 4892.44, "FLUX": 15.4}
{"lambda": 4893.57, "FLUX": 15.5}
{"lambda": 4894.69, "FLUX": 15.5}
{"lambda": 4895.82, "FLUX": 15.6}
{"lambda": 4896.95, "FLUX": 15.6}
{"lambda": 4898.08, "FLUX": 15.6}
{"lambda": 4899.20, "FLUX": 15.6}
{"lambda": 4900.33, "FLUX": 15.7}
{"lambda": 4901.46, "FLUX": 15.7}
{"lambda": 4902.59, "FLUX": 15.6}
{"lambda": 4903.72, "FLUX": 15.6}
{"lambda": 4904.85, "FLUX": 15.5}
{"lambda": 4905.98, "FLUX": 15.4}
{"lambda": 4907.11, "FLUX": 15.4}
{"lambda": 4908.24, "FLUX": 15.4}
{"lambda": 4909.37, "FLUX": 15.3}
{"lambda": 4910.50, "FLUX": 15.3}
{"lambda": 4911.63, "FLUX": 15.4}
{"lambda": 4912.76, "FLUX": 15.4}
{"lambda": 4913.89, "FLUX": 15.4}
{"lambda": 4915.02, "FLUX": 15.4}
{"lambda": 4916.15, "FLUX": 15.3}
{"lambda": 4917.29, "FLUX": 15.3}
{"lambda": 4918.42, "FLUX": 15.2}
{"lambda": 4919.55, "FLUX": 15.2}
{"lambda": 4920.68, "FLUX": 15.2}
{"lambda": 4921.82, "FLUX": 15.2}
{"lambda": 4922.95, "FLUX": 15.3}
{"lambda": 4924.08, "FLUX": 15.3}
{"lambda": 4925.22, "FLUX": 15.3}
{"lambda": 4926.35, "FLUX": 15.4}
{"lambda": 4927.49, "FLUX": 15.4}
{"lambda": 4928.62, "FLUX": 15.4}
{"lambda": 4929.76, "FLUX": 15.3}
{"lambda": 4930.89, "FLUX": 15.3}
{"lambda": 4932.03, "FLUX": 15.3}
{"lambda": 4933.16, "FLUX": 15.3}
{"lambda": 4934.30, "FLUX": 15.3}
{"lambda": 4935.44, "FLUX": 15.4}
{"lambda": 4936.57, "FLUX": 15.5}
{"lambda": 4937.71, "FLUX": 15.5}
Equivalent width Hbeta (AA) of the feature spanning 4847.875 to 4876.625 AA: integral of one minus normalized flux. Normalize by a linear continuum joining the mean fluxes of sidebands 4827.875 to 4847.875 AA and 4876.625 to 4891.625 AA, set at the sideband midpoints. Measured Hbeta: 3.11 AA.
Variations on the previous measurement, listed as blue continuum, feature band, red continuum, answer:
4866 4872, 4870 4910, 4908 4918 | -1.4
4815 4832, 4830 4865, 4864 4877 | 1.6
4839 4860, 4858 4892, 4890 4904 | 1.9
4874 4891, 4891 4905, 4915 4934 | -0.3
